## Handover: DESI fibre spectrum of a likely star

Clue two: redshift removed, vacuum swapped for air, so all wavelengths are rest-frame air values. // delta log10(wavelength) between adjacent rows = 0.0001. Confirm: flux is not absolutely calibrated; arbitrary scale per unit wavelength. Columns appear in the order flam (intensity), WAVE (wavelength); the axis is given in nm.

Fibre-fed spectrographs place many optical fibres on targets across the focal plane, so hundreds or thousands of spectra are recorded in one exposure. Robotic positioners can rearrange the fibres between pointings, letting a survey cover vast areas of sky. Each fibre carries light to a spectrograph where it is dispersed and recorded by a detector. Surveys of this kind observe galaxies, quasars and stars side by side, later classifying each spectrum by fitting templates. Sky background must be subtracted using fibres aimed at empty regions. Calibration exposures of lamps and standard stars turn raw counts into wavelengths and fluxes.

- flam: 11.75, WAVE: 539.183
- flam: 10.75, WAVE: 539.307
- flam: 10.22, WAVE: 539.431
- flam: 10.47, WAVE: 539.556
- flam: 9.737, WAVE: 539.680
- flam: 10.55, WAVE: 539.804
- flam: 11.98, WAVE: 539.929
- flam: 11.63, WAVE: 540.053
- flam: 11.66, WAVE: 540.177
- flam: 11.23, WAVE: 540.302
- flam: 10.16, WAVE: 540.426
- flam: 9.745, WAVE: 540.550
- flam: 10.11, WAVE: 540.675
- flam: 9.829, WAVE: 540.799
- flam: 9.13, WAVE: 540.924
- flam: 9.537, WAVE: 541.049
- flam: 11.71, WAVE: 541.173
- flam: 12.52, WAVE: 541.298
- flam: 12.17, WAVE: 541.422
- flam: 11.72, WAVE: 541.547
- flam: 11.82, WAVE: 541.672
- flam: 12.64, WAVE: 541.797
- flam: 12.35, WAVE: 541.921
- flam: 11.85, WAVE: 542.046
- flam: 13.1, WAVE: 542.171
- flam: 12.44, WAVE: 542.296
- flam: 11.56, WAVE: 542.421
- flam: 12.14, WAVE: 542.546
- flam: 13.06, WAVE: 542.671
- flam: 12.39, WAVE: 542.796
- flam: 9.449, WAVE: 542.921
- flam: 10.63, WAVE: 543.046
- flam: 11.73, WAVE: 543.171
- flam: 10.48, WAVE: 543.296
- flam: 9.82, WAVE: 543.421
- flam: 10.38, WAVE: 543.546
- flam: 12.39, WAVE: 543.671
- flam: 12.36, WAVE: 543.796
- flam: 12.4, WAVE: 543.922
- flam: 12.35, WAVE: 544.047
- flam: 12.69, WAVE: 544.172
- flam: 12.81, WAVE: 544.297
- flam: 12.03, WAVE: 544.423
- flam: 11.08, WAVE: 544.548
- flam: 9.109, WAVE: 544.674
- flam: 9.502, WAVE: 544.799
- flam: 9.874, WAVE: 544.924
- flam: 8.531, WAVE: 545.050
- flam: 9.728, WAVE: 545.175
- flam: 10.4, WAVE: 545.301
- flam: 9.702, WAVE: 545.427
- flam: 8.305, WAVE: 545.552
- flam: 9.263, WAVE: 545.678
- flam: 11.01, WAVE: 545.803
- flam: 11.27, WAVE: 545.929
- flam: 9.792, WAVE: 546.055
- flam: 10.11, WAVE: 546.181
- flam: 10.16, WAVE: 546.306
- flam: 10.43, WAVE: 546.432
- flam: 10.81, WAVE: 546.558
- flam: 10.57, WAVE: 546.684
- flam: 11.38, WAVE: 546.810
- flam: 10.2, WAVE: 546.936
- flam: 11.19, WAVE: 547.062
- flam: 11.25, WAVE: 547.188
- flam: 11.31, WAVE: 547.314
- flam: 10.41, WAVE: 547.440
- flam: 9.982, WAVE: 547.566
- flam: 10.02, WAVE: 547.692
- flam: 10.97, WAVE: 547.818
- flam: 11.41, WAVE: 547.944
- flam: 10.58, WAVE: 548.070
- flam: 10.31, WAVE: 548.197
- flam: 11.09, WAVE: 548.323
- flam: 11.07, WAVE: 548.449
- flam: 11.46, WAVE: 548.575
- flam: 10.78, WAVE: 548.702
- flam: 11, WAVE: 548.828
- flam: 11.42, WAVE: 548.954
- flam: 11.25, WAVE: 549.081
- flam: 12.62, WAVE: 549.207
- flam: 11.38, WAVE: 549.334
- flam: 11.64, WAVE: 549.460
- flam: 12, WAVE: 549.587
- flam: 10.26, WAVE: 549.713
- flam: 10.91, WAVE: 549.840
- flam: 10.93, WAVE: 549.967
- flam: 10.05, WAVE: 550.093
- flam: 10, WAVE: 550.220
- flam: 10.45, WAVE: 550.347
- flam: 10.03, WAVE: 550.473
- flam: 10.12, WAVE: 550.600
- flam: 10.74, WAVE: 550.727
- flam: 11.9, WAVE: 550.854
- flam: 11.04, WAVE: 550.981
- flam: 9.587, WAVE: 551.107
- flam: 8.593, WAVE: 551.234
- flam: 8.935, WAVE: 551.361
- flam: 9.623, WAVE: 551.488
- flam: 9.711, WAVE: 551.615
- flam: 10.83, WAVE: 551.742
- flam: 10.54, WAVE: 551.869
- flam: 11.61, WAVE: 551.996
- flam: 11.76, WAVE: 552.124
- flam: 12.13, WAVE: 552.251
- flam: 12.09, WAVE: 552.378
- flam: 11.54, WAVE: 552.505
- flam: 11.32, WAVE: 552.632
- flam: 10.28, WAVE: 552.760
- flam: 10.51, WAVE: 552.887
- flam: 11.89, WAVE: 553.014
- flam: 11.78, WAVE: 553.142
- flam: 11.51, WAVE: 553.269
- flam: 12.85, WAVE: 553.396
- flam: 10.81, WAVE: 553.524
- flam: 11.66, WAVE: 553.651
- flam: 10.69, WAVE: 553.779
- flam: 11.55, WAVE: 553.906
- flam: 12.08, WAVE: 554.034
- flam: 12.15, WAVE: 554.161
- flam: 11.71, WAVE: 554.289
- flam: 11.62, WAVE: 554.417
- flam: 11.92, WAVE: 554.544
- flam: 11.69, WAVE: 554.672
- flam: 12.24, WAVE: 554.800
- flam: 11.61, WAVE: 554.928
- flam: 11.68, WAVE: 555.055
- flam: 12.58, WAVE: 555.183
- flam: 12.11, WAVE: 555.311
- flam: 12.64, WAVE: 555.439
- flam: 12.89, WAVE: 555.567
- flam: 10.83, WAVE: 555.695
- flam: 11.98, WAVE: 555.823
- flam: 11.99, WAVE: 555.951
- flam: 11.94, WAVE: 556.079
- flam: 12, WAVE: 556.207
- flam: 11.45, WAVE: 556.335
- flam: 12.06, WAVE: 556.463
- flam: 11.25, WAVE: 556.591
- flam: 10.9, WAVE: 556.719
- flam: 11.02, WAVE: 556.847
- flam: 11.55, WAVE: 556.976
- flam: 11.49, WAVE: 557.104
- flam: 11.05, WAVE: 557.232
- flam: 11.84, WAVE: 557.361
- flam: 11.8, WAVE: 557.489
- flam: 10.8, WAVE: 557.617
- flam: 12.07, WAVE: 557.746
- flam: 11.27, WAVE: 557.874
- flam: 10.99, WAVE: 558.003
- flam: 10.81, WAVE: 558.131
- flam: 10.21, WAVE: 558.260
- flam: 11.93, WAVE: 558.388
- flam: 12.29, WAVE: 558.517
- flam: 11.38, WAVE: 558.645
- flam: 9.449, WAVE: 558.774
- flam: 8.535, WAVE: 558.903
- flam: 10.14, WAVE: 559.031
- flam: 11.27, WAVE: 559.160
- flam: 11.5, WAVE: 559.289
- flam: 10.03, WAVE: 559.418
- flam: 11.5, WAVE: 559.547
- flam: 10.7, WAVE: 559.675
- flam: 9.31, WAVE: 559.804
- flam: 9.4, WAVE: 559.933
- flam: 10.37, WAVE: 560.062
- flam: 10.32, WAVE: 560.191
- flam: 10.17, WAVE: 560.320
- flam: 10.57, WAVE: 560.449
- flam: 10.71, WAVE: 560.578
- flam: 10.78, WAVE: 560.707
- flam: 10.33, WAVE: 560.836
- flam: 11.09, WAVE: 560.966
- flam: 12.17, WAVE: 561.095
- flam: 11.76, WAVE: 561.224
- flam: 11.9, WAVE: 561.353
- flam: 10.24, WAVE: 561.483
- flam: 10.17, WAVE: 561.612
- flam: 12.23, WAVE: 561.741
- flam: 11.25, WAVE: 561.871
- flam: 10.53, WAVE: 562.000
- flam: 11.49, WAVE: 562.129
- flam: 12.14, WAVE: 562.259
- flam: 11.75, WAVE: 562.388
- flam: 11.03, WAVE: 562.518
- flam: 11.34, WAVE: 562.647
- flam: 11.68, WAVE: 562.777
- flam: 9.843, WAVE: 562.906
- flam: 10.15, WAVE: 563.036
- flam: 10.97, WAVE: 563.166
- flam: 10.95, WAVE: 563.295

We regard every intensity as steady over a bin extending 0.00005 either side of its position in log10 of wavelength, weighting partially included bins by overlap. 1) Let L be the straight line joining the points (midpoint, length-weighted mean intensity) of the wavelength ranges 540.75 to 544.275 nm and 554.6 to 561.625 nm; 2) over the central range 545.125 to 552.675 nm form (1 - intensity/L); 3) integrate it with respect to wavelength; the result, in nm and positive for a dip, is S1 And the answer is 0.50 nm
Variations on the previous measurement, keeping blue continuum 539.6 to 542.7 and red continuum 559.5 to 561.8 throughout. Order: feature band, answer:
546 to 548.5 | 0.11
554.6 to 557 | -0.20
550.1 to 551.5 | 0.12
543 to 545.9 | 0.14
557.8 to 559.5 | 0.01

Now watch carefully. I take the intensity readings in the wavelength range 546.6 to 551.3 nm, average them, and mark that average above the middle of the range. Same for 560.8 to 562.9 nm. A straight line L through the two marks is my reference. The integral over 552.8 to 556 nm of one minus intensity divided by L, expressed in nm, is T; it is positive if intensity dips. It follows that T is -0.23 nm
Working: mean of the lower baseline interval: 10.8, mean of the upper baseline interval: 11.3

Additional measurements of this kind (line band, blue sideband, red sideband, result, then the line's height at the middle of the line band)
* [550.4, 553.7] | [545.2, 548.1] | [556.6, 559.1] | -0.05 nm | 10.7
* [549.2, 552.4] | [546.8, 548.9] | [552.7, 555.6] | 0.16 nm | 11.3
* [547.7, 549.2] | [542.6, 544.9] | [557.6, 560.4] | 0.01 nm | 11.1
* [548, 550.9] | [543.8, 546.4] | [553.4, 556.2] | 0.05 nm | 11.1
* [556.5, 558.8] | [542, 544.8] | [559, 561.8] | -0.08 nm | 10.9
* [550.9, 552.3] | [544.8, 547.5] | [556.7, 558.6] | 0.05 nm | 10.8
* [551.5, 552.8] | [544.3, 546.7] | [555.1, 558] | -0.01 nm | 11.1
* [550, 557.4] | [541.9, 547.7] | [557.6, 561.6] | -0.31 nm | 10.8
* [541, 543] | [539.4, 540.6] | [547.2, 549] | -0.21 nm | 10.8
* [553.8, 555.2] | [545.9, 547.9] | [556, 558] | -0.07 nm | 11.3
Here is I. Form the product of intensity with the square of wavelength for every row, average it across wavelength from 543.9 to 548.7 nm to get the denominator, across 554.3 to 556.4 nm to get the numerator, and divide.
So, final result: 1.2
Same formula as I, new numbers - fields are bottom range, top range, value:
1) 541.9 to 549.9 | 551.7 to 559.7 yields 1.08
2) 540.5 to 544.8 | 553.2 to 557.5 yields 1.08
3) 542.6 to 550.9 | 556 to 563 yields 1.07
